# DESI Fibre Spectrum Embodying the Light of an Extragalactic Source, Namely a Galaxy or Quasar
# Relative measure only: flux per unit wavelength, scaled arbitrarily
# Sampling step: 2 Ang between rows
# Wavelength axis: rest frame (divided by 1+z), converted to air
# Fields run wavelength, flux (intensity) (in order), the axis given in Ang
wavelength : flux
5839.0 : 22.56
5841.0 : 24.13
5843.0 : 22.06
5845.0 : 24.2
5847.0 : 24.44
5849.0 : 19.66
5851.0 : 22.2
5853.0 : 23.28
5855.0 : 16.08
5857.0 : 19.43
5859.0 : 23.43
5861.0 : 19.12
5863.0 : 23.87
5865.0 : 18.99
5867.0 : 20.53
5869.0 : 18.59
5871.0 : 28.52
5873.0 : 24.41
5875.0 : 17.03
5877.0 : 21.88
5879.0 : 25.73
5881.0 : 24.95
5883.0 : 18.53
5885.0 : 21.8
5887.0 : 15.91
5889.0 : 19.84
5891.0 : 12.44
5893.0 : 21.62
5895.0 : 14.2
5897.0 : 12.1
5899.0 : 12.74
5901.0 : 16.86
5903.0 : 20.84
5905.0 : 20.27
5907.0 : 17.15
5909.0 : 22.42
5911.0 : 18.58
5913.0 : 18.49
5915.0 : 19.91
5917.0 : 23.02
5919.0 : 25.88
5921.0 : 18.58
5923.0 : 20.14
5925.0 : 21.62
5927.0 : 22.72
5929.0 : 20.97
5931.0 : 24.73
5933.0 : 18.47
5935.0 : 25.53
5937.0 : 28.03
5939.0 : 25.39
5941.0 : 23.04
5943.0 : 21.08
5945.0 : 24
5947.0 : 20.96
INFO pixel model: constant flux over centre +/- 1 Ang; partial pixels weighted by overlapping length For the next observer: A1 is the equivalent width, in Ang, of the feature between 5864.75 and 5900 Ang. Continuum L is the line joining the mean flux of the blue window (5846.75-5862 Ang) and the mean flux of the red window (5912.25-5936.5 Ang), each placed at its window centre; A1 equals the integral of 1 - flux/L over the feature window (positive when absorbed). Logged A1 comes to 2.89 Ang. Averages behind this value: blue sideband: 20.8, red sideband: 21.8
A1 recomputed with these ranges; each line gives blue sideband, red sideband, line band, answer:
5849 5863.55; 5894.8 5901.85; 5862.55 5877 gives -2.4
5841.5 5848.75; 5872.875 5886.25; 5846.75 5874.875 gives 1.4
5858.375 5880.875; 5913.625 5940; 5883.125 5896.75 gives 3.0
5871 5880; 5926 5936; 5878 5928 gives 7.2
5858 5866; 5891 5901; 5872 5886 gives -3.0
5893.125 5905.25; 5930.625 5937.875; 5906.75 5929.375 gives -0.5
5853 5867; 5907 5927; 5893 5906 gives 2.6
